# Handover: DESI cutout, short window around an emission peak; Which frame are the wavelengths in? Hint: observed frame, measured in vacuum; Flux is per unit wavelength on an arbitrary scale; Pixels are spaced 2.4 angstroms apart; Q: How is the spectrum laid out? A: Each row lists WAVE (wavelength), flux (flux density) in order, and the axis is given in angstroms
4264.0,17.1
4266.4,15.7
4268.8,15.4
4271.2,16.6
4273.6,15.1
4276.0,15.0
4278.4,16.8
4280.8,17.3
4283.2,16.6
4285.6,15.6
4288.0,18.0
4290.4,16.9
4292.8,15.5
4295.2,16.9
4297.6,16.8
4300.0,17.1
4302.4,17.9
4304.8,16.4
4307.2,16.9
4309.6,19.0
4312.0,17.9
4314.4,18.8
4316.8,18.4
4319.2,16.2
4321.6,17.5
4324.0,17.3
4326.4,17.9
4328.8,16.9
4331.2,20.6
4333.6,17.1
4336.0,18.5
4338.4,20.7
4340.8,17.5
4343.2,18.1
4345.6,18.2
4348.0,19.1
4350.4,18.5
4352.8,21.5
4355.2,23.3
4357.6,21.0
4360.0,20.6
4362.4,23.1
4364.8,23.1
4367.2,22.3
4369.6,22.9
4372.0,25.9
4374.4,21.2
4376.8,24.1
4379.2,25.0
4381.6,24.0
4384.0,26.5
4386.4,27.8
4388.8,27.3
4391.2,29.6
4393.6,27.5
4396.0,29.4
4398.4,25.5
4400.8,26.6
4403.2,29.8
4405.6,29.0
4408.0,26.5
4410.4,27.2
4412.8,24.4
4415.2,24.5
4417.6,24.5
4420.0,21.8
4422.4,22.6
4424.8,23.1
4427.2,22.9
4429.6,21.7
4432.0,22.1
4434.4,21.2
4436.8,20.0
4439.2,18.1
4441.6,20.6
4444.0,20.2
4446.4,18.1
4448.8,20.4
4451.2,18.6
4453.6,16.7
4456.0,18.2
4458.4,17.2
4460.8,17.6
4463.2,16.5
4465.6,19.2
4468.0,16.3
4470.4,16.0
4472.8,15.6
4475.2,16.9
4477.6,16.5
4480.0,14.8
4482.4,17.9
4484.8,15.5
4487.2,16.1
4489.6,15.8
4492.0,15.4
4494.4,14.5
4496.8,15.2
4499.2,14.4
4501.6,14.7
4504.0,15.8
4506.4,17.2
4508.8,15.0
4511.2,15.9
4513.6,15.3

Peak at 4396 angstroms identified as C IV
